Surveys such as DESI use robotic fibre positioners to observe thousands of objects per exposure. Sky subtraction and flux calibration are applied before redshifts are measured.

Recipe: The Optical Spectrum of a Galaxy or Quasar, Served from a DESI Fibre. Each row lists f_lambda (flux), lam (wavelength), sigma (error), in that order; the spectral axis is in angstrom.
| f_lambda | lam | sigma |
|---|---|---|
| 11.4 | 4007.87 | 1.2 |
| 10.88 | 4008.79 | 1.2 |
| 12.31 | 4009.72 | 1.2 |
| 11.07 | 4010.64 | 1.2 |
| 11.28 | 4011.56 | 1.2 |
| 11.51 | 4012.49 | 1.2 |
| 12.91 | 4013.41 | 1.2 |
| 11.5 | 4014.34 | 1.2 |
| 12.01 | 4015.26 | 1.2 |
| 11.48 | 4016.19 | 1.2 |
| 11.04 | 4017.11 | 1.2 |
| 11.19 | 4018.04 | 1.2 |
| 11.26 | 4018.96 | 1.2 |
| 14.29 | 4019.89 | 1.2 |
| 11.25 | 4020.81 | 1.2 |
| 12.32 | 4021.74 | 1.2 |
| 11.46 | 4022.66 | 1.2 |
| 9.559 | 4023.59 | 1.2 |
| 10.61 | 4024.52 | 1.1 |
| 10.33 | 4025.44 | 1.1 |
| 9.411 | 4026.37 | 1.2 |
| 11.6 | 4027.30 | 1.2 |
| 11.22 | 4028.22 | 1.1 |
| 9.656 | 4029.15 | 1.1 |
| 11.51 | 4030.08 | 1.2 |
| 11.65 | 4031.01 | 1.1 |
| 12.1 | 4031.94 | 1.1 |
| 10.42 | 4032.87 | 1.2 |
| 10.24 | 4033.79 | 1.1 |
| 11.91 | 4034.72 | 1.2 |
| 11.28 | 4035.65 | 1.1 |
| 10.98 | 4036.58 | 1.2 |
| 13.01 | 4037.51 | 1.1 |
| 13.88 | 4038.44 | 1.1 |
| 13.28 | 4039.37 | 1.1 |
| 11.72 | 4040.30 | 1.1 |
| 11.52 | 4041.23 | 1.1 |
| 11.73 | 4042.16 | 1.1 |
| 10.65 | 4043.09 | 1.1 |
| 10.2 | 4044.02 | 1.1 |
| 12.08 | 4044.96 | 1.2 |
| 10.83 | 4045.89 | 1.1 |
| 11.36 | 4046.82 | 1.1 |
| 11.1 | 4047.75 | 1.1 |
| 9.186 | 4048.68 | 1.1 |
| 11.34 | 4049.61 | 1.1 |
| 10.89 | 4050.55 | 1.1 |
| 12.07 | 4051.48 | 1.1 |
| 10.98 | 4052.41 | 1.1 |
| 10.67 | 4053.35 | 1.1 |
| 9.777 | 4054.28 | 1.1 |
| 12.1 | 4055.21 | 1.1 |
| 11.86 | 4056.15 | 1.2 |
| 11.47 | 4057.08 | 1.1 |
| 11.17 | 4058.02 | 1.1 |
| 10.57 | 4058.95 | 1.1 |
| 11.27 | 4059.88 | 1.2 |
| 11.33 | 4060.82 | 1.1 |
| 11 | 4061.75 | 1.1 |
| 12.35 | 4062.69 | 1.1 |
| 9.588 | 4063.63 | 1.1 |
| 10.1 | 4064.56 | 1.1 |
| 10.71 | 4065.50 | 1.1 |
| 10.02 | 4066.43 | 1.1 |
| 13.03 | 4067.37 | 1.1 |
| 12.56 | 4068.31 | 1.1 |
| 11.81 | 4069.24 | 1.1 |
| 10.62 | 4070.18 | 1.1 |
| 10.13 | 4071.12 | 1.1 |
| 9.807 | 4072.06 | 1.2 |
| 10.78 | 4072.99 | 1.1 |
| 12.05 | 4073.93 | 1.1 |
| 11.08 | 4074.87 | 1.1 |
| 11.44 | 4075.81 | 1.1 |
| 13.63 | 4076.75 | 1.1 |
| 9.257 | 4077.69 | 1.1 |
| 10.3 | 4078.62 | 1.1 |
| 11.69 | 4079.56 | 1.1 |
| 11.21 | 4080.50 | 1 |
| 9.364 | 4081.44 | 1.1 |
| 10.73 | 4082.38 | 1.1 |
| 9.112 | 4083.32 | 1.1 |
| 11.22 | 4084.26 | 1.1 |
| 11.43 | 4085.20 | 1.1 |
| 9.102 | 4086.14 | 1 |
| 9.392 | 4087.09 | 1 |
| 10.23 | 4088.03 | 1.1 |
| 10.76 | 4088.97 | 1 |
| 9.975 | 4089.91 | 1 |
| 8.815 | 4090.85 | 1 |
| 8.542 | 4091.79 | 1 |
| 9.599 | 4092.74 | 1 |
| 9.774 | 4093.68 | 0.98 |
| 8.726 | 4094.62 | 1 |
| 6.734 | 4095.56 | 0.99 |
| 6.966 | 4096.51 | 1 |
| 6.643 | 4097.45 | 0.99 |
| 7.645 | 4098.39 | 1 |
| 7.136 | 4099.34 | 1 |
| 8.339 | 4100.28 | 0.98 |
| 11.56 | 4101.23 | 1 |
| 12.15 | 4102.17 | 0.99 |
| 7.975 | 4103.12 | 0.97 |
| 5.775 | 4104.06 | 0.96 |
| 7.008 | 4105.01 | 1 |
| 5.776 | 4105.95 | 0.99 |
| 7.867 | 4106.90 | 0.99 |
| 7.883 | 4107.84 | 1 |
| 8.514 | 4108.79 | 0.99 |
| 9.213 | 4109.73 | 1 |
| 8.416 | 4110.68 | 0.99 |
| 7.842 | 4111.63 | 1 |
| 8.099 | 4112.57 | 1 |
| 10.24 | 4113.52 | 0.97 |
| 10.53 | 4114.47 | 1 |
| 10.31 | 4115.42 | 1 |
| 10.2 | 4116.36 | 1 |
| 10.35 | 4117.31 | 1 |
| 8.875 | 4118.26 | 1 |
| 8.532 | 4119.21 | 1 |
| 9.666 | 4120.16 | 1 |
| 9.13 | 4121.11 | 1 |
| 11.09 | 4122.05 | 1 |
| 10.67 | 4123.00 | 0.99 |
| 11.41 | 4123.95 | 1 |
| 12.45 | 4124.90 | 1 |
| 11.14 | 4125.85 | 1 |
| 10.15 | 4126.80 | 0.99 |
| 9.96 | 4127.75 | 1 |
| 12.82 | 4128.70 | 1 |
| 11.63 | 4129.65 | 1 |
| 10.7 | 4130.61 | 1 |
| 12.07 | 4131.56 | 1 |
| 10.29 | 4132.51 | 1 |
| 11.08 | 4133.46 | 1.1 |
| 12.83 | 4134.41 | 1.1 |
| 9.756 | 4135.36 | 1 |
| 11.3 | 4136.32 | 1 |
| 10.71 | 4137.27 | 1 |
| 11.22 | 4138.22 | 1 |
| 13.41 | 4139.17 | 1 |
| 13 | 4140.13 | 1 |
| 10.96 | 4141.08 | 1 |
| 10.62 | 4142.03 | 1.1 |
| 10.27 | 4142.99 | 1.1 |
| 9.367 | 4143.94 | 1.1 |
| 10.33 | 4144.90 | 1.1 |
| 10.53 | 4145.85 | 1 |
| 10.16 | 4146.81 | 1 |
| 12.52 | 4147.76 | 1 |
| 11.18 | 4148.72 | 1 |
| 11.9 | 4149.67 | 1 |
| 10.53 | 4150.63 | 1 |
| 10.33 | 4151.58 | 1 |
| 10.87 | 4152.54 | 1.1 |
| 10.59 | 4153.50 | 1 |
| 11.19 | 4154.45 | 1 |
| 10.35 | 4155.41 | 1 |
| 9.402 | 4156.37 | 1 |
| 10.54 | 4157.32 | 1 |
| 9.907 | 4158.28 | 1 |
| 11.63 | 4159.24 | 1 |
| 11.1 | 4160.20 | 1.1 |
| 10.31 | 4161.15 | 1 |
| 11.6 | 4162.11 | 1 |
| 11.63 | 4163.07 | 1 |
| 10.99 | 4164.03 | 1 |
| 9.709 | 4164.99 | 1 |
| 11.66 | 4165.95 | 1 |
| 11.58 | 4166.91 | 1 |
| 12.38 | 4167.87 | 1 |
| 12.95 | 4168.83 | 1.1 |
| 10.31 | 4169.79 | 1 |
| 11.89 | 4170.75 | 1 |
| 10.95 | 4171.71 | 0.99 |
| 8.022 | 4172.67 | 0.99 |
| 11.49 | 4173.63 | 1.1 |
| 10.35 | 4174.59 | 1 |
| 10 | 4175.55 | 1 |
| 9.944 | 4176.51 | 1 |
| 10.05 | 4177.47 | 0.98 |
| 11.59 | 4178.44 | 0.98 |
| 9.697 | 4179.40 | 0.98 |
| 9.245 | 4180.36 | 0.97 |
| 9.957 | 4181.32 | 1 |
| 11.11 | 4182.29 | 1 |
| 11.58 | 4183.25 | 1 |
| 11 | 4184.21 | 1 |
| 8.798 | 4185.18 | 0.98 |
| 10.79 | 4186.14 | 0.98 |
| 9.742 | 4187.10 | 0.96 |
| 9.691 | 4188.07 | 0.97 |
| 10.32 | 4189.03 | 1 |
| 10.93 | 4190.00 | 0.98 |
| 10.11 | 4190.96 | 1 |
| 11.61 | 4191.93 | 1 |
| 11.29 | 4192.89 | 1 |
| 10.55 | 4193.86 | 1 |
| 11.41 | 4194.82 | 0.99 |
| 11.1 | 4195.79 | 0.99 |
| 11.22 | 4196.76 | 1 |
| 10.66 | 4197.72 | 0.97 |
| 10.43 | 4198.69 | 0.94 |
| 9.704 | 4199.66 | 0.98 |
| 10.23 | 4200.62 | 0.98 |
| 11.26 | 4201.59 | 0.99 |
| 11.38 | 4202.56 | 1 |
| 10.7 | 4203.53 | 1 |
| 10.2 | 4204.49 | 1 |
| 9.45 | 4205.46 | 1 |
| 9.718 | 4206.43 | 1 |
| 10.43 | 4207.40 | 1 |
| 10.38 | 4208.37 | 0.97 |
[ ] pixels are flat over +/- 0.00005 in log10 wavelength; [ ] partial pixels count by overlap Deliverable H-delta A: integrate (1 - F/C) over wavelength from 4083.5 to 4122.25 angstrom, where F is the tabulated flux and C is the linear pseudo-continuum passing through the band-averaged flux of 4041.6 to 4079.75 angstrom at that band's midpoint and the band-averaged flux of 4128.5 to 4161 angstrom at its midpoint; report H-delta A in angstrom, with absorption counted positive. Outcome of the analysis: 7.3 angstrom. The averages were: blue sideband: 11.1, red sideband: 11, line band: 8.96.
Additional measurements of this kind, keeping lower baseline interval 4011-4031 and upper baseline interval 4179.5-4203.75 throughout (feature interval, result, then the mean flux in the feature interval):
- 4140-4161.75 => 0.0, 10.7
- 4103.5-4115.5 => 3.0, 8.2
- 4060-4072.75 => 0.1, 11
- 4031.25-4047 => -0.5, 11.6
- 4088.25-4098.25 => 2.1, 8.67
